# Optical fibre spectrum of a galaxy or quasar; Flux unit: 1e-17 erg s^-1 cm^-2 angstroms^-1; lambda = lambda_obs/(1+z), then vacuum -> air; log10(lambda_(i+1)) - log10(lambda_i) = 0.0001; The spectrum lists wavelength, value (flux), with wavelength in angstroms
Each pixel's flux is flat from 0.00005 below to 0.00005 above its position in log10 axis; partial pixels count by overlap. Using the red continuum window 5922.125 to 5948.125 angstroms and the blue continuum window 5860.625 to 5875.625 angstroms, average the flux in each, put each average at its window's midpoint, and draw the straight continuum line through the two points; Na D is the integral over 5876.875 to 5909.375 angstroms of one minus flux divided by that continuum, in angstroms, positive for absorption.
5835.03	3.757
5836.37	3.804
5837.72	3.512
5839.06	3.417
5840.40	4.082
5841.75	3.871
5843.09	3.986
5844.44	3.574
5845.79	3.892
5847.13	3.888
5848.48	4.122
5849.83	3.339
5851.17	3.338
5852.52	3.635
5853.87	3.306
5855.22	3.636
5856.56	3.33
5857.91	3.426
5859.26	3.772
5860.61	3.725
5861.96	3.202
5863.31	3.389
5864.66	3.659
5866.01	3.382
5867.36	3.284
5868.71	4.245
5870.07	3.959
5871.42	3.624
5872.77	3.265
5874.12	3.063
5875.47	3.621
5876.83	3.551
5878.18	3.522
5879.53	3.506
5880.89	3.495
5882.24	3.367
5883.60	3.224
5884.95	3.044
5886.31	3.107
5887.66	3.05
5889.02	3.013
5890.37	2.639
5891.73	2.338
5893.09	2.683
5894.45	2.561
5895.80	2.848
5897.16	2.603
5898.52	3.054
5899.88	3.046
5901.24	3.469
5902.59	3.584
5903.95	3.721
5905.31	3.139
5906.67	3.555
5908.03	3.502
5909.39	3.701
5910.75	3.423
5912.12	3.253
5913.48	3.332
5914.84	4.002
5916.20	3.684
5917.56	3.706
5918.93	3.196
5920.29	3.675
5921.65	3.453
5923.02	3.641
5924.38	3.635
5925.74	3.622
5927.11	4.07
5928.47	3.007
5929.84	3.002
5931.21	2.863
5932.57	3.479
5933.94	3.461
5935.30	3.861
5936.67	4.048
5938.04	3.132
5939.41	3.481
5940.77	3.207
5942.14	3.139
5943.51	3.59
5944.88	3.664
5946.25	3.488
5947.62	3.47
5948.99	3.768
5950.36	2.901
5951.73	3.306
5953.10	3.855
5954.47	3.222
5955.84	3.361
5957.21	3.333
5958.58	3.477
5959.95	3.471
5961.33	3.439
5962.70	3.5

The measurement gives 3.2 angstroms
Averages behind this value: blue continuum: 3.52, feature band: 3.15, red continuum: 3.47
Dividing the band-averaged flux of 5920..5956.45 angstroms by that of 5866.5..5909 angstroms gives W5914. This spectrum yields 1.06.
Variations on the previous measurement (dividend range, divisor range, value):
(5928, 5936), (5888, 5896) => 1.22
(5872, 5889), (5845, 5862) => 0.92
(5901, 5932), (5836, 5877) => 0.97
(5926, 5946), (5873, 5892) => 1.07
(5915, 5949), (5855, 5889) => 1.01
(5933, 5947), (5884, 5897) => 1.25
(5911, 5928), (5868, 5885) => 1.02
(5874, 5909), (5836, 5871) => 0.87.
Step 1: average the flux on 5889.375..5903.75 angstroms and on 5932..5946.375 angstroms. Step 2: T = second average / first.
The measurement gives 1.2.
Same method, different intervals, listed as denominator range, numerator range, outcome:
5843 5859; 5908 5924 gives 0.98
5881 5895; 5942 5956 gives 1.18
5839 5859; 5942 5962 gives 0.94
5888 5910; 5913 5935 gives 1.13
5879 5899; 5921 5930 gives 1.19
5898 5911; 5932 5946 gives 1.02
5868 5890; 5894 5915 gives 0.97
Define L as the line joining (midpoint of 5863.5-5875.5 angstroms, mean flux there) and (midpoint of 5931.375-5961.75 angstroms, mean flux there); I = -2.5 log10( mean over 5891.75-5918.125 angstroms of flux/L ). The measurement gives 0.07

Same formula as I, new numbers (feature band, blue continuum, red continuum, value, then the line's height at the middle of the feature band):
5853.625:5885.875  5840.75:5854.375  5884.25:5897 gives -0.08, 3.24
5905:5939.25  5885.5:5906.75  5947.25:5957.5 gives -0.10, 3.19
